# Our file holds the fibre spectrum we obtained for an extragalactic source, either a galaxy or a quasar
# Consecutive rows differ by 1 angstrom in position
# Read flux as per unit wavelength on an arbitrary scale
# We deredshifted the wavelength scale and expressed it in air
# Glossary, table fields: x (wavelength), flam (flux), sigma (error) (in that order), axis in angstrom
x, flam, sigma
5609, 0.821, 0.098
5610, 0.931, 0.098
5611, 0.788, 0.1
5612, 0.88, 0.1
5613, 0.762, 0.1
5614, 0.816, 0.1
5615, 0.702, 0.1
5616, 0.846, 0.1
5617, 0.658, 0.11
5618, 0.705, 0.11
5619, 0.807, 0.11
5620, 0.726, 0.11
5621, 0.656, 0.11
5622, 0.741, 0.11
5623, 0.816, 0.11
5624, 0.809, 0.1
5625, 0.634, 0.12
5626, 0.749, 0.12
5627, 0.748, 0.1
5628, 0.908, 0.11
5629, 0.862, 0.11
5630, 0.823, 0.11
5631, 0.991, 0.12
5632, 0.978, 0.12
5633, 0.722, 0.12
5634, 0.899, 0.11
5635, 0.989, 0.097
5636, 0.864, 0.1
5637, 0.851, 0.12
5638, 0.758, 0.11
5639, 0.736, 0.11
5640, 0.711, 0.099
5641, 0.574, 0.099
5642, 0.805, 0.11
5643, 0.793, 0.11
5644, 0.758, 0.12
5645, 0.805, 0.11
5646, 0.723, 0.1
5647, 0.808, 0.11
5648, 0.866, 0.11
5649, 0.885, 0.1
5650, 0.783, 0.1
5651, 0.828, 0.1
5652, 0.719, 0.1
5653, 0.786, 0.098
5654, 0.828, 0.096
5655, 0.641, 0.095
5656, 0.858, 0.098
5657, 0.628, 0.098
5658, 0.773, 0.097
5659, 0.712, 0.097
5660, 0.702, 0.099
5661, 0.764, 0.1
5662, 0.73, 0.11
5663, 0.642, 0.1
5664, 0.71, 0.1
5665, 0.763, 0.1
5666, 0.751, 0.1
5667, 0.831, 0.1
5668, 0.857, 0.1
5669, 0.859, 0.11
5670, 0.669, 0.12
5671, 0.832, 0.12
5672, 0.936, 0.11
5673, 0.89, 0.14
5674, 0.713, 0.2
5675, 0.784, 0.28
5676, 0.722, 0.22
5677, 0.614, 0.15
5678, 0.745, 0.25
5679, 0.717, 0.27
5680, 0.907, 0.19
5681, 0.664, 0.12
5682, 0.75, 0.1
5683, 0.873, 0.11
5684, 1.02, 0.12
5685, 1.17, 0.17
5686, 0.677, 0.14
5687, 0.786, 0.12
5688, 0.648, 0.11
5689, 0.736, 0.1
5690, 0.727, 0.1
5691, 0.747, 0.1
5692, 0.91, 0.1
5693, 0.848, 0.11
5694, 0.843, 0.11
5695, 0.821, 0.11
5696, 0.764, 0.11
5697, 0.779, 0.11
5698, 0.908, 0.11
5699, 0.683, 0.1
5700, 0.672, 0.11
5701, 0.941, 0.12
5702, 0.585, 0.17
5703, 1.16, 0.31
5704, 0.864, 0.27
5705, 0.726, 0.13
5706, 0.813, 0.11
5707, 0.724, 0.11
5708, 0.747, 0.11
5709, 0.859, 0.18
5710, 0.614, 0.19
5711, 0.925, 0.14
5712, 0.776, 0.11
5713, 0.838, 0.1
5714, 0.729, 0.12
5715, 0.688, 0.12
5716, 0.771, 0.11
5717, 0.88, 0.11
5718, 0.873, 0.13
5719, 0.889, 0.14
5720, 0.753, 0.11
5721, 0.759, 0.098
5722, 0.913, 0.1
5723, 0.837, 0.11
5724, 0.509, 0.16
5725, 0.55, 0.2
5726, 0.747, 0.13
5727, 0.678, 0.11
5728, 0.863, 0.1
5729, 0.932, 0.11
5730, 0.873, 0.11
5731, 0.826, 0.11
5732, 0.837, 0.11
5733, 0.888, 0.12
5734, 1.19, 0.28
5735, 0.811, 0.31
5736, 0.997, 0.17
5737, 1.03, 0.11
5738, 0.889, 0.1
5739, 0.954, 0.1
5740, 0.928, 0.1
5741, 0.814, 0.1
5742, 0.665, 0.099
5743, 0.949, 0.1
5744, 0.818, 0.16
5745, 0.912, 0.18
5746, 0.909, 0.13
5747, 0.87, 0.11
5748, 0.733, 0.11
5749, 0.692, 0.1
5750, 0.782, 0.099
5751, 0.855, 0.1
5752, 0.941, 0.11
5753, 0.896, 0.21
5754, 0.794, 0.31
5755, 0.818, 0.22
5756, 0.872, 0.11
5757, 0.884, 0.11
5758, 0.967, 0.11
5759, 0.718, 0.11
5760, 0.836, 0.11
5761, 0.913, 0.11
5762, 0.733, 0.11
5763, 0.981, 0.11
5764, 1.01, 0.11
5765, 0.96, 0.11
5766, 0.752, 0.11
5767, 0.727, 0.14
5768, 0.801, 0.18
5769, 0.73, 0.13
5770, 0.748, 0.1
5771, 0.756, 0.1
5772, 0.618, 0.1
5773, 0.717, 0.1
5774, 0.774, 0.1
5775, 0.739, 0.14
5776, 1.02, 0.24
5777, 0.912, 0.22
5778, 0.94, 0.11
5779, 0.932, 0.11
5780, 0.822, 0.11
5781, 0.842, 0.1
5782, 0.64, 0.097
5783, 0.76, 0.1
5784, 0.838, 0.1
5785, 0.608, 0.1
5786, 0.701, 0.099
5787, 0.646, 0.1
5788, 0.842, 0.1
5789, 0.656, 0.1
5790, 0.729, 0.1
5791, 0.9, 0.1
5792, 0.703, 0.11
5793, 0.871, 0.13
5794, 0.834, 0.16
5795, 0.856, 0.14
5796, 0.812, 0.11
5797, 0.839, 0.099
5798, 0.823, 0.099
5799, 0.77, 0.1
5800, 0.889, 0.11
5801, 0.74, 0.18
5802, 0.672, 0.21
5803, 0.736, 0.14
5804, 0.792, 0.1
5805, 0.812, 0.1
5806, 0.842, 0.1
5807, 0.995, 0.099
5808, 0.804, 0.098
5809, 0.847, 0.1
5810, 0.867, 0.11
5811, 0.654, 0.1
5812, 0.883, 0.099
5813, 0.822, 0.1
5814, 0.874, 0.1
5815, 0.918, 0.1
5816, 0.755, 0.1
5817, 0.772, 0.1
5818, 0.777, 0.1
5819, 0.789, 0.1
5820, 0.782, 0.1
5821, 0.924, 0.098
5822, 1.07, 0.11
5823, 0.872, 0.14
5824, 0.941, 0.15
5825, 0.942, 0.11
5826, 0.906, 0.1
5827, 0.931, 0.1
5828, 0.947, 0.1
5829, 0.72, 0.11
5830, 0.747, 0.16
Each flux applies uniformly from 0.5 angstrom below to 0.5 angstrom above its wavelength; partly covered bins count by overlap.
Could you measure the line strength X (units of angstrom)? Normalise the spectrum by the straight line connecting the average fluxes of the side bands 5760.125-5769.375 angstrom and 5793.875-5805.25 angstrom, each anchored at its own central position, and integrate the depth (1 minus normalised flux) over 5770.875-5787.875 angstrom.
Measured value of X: 0.9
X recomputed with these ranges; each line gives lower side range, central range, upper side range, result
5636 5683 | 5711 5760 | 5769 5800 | -3.5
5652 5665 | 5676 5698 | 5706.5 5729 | -1.4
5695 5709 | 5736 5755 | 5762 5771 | -0.9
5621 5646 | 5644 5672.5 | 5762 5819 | 1.0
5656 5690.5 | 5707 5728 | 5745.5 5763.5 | 1.1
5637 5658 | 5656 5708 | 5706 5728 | -1.3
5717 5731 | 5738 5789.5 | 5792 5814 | -1.1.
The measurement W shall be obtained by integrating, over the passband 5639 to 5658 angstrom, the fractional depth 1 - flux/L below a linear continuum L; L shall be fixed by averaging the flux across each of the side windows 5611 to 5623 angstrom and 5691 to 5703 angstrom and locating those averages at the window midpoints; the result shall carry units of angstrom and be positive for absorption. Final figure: 0.3 angstrom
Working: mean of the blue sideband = 0.758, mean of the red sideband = 0.809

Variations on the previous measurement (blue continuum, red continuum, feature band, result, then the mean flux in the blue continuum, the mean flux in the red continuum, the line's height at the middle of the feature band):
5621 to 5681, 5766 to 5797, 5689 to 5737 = -1.8 angstrom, 0.783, 0.783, 0.783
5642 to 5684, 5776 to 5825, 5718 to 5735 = -0.5 angstrom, 0.775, 0.818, 0.795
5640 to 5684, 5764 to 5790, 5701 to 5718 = -0.6 angstrom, 0.77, 0.783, 0.775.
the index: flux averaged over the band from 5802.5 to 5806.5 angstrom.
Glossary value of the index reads 0.795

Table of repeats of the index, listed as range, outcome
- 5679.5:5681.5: 0.786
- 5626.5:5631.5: 0.866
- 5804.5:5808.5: 0.863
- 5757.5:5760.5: 0.84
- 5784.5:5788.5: 0.699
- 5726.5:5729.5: 0.824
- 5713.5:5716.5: 0.729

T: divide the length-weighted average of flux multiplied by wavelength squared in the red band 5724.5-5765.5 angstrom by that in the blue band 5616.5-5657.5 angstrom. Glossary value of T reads 1.14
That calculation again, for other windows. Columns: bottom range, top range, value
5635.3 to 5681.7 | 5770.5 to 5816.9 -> 1.09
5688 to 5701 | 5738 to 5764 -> 1.11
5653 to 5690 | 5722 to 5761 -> 1.12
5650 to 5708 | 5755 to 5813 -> 1.07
